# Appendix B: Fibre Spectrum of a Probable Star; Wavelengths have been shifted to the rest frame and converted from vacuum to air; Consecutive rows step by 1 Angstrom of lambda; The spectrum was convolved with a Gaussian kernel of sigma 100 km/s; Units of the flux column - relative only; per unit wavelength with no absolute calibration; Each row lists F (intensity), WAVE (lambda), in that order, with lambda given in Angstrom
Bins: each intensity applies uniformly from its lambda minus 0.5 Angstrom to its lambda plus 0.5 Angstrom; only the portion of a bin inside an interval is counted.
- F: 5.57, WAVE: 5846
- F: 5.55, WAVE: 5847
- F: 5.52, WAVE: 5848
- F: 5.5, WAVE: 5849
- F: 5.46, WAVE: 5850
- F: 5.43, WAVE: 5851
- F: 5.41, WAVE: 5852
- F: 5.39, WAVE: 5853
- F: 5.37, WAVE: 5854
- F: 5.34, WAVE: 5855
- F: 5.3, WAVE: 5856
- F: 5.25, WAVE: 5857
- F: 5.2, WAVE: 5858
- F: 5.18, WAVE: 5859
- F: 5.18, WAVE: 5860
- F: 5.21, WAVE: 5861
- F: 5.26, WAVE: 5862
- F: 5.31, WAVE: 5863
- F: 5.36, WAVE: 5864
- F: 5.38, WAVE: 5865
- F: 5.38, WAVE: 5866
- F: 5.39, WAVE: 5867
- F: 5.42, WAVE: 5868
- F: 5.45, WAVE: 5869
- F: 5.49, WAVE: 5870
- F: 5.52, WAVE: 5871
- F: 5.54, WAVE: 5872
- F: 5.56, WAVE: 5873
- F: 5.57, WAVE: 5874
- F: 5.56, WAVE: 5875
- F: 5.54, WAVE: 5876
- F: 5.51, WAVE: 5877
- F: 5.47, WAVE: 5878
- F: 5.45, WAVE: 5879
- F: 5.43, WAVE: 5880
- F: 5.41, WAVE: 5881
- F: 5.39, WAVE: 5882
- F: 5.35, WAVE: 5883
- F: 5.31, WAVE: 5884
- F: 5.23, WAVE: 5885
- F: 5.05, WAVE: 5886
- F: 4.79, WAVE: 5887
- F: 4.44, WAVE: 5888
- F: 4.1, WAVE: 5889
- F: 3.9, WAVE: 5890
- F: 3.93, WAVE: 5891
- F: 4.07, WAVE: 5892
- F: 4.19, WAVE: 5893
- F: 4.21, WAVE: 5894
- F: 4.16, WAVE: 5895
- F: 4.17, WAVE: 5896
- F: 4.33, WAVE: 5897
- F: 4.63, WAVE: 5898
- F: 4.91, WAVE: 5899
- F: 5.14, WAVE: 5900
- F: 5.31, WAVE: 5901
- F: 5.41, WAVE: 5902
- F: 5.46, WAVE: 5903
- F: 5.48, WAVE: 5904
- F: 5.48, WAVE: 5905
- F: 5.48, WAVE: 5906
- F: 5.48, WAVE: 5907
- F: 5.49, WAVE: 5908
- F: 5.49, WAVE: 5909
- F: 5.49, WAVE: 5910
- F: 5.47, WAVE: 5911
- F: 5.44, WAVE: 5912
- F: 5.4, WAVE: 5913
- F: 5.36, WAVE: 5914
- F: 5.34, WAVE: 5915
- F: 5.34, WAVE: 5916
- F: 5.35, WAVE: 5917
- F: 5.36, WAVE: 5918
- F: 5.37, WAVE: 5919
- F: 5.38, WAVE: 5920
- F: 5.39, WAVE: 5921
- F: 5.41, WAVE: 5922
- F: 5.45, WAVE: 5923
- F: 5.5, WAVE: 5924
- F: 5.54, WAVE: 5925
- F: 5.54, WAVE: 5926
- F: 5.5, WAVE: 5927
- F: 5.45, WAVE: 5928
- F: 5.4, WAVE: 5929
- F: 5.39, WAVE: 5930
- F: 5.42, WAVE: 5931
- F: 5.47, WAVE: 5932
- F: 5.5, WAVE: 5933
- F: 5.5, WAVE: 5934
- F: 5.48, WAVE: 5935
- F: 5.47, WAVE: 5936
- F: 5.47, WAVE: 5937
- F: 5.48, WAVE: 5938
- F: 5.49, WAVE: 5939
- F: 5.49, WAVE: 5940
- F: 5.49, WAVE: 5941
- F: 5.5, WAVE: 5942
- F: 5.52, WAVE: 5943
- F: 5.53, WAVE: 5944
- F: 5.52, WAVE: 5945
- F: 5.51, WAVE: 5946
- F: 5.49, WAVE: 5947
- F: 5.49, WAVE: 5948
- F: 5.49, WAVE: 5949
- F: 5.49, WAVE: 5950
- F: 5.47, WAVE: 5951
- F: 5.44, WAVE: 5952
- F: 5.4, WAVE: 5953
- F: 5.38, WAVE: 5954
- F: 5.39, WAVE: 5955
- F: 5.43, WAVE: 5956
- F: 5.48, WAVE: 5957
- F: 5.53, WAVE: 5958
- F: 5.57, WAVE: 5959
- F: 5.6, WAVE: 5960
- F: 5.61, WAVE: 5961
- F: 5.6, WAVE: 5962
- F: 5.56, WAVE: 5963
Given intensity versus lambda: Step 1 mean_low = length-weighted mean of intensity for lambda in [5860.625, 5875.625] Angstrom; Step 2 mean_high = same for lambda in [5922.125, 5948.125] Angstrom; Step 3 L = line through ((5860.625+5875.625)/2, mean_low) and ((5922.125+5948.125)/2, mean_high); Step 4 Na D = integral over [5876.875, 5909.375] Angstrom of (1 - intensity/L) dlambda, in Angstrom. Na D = 3.0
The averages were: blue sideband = 5.43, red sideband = 5.48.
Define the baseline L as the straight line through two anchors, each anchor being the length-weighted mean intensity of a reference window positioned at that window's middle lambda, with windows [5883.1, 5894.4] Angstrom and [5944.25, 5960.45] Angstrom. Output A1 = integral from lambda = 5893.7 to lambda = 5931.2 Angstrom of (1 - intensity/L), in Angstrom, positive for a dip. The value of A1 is -3.0 Angstrom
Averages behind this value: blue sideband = 4.51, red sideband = 5.48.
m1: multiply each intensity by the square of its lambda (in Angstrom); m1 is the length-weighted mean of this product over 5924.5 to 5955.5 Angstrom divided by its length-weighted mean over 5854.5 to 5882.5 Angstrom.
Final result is 1.04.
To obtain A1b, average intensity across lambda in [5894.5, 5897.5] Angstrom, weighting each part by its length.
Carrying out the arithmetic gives 4.22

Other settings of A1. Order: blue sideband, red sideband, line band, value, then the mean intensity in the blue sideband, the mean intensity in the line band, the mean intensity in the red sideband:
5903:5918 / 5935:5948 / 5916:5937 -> 0.1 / 5.43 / 5.44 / 5.5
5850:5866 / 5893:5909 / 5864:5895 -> 0.4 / 5.31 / 5.09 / 5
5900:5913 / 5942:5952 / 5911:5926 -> 0.1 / 5.44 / 5.41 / 5.5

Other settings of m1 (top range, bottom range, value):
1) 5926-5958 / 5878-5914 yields 1.11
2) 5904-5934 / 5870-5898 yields 1.12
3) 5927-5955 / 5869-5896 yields 1.12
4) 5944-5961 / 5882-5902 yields 1.21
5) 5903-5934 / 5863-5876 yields 1.01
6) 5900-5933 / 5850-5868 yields 1.04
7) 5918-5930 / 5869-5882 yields 1.01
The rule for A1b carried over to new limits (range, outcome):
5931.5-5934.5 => 5.49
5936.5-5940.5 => 5.48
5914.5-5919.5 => 5.35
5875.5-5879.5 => 5.49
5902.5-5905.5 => 5.47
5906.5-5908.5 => 5.49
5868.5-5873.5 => 5.51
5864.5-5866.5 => 5.38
